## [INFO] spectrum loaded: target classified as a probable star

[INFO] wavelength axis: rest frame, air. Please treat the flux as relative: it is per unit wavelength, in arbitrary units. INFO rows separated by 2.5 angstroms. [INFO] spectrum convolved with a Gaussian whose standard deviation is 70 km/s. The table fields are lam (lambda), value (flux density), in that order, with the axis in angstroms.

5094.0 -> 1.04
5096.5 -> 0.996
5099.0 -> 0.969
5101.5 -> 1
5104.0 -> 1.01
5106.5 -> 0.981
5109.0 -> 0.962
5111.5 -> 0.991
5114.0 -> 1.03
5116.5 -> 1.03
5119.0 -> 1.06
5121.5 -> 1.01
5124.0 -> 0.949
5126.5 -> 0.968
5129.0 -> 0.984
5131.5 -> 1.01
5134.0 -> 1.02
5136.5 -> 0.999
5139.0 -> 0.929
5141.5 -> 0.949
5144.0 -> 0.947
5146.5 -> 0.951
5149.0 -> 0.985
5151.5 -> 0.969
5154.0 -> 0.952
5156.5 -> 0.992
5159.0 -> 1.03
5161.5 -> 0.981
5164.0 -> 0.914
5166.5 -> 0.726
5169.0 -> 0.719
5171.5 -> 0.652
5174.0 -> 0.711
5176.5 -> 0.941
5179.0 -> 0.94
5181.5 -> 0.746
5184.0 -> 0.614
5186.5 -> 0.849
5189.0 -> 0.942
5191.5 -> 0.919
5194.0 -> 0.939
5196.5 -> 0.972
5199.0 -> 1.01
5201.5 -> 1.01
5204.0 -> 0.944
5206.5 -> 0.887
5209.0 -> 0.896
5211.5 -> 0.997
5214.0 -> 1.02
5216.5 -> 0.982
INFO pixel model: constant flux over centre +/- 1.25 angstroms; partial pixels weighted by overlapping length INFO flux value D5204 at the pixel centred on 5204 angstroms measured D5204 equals 0.944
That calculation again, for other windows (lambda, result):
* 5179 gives 0.94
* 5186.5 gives 0.849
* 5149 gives 0.985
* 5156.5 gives 0.992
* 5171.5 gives 0.652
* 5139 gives 0.929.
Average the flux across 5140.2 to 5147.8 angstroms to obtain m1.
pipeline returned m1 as 0.949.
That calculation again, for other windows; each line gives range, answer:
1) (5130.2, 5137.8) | 1.01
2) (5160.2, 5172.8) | 0.799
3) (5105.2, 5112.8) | 0.979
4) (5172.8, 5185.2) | 0.791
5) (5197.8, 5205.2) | 0.988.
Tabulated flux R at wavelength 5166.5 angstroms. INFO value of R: 0.726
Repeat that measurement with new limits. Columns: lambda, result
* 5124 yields 0.949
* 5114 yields 1.03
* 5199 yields 1.01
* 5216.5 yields 0.982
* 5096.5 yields 0.996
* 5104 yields 1.01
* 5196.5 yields 0.972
